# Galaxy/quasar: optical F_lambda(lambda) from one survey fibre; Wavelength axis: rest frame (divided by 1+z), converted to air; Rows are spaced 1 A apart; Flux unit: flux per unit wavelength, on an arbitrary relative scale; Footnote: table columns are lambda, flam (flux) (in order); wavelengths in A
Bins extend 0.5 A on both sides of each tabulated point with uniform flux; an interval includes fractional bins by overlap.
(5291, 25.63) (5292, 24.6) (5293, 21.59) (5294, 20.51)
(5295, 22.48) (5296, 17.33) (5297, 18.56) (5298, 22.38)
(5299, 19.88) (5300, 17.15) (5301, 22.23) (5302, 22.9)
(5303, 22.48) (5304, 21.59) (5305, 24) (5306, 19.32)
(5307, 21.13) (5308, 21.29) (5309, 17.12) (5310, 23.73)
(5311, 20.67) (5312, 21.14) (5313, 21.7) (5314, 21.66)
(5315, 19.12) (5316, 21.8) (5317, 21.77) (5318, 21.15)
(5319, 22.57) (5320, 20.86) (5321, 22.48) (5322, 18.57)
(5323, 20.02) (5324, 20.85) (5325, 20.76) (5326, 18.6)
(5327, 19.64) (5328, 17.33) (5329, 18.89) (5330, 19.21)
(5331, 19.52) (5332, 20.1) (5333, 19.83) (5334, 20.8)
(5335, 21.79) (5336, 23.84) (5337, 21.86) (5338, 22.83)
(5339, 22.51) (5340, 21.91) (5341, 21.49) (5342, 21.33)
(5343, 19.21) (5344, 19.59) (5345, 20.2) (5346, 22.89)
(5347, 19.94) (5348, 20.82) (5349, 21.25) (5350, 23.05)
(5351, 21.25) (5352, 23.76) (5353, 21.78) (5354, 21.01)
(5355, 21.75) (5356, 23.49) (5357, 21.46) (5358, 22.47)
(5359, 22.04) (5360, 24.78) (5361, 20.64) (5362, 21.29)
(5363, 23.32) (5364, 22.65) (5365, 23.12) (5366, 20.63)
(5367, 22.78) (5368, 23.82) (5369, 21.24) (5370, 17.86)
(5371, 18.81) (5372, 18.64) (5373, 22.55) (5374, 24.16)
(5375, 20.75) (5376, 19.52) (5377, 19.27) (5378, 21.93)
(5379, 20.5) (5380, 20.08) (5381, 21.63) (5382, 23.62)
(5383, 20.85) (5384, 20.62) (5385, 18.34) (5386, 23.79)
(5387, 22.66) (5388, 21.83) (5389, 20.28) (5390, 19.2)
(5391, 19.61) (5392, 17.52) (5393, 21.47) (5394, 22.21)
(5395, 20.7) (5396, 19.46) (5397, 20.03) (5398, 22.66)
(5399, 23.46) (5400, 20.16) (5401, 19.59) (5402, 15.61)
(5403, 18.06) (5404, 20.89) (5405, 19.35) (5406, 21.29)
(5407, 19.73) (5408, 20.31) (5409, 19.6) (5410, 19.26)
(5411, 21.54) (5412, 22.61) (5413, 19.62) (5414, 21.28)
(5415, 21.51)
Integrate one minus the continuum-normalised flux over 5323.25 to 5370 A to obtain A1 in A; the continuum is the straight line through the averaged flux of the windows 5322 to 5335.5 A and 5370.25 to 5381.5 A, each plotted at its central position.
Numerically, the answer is -2.9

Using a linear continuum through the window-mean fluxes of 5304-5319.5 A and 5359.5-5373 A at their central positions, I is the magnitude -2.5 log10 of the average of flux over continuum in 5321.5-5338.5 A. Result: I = 0.06 mag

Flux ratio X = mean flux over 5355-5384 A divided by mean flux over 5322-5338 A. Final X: 1.07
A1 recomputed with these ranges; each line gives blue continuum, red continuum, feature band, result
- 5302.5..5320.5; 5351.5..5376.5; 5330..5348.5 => 0.4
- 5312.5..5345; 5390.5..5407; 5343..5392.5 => -2.2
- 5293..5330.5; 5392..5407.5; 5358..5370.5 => -1.0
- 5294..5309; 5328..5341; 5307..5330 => 0.4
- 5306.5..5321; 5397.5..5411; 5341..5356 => -0.4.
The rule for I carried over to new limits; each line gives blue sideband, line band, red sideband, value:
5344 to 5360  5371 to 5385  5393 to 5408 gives 0.00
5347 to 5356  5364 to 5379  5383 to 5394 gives 0.00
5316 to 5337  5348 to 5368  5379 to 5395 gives -0.08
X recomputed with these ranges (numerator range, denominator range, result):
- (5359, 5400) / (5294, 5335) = 1.03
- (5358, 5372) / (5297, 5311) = 1.03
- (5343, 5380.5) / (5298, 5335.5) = 1.04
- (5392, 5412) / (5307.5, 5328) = 0.98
